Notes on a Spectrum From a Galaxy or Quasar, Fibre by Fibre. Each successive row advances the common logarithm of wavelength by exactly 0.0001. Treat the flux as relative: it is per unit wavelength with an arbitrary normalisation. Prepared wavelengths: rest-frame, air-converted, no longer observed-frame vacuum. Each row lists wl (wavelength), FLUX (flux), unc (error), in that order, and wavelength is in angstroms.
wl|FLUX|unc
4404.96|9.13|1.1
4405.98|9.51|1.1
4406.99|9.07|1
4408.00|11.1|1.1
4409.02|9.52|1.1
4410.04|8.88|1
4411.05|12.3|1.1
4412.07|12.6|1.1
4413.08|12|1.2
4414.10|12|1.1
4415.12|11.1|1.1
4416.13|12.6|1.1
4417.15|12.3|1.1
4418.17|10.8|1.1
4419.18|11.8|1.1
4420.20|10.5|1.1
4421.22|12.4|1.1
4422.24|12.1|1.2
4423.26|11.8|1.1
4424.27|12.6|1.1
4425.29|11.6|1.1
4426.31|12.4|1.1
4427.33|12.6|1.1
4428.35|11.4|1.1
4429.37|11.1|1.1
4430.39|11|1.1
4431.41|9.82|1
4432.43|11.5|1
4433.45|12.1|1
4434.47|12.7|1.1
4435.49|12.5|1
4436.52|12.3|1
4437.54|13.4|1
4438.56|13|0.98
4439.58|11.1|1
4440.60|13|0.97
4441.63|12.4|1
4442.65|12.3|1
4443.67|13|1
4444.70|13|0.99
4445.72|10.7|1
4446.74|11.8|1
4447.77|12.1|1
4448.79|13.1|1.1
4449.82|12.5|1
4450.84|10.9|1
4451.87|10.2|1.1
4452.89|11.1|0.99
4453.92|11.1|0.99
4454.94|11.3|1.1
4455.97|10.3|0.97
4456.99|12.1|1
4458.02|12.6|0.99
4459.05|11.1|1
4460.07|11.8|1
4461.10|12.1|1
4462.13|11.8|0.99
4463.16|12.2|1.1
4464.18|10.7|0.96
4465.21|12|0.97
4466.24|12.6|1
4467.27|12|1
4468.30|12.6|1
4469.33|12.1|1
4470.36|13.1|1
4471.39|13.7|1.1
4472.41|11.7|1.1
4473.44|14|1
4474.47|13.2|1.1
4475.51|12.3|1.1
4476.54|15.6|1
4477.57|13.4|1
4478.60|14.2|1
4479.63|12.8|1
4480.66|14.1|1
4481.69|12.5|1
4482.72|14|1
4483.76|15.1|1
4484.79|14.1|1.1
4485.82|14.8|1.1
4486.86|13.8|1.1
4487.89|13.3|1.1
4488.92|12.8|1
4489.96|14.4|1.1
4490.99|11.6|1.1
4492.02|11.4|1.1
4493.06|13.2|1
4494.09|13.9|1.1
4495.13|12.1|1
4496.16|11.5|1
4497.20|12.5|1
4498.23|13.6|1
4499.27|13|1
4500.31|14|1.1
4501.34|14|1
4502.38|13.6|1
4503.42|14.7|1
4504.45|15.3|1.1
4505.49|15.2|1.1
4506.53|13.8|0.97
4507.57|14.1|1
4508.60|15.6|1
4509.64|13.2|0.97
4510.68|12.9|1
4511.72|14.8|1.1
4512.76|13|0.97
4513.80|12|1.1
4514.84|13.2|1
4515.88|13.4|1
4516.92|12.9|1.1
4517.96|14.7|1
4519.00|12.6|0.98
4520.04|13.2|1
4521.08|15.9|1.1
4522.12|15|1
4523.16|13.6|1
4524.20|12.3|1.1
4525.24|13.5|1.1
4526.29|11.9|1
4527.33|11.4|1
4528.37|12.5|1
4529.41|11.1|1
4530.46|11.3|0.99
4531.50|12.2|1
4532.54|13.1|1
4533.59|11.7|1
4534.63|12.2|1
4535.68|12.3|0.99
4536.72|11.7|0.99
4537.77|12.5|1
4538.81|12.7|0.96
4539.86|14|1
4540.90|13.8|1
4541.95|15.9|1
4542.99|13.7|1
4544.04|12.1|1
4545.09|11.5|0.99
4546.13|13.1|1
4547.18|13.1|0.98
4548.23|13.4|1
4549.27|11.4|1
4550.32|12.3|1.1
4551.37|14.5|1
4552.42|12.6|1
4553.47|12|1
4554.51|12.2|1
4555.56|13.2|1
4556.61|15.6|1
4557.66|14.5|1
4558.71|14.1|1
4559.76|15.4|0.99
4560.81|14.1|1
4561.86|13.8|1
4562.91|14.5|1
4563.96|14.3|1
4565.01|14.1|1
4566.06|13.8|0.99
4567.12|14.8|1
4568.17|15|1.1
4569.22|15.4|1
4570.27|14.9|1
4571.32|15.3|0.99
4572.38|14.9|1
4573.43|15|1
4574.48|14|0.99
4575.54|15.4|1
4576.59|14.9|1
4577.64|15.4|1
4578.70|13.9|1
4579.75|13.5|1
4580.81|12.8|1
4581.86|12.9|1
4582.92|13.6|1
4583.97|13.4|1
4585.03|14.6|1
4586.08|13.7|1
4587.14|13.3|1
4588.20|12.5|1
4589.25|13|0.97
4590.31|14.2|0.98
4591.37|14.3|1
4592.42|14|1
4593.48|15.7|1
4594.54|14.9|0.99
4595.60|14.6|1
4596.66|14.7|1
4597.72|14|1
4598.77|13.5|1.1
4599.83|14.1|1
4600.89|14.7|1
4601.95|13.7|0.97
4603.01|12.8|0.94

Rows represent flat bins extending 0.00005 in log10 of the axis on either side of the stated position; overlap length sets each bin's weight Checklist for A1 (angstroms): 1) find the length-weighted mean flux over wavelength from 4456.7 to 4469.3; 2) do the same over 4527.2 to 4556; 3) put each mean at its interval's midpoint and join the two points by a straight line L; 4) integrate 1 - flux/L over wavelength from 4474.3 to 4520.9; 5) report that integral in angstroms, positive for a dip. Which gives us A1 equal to -4.95 angstroms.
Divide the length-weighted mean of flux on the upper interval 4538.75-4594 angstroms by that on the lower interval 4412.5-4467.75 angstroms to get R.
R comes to 1.17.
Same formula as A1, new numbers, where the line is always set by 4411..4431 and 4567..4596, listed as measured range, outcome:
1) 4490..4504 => -0.1 angstroms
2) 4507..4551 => 1.4 angstroms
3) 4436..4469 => 1.0 angstroms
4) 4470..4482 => -0.7 angstroms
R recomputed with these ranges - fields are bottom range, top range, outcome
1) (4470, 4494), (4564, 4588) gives 1.06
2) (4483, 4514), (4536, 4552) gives 0.96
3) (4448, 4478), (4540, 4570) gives 1.13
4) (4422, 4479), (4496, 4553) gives 1.09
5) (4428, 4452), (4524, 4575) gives 1.12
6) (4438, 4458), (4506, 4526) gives 1.15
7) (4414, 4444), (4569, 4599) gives 1.19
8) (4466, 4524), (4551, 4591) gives 1.04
